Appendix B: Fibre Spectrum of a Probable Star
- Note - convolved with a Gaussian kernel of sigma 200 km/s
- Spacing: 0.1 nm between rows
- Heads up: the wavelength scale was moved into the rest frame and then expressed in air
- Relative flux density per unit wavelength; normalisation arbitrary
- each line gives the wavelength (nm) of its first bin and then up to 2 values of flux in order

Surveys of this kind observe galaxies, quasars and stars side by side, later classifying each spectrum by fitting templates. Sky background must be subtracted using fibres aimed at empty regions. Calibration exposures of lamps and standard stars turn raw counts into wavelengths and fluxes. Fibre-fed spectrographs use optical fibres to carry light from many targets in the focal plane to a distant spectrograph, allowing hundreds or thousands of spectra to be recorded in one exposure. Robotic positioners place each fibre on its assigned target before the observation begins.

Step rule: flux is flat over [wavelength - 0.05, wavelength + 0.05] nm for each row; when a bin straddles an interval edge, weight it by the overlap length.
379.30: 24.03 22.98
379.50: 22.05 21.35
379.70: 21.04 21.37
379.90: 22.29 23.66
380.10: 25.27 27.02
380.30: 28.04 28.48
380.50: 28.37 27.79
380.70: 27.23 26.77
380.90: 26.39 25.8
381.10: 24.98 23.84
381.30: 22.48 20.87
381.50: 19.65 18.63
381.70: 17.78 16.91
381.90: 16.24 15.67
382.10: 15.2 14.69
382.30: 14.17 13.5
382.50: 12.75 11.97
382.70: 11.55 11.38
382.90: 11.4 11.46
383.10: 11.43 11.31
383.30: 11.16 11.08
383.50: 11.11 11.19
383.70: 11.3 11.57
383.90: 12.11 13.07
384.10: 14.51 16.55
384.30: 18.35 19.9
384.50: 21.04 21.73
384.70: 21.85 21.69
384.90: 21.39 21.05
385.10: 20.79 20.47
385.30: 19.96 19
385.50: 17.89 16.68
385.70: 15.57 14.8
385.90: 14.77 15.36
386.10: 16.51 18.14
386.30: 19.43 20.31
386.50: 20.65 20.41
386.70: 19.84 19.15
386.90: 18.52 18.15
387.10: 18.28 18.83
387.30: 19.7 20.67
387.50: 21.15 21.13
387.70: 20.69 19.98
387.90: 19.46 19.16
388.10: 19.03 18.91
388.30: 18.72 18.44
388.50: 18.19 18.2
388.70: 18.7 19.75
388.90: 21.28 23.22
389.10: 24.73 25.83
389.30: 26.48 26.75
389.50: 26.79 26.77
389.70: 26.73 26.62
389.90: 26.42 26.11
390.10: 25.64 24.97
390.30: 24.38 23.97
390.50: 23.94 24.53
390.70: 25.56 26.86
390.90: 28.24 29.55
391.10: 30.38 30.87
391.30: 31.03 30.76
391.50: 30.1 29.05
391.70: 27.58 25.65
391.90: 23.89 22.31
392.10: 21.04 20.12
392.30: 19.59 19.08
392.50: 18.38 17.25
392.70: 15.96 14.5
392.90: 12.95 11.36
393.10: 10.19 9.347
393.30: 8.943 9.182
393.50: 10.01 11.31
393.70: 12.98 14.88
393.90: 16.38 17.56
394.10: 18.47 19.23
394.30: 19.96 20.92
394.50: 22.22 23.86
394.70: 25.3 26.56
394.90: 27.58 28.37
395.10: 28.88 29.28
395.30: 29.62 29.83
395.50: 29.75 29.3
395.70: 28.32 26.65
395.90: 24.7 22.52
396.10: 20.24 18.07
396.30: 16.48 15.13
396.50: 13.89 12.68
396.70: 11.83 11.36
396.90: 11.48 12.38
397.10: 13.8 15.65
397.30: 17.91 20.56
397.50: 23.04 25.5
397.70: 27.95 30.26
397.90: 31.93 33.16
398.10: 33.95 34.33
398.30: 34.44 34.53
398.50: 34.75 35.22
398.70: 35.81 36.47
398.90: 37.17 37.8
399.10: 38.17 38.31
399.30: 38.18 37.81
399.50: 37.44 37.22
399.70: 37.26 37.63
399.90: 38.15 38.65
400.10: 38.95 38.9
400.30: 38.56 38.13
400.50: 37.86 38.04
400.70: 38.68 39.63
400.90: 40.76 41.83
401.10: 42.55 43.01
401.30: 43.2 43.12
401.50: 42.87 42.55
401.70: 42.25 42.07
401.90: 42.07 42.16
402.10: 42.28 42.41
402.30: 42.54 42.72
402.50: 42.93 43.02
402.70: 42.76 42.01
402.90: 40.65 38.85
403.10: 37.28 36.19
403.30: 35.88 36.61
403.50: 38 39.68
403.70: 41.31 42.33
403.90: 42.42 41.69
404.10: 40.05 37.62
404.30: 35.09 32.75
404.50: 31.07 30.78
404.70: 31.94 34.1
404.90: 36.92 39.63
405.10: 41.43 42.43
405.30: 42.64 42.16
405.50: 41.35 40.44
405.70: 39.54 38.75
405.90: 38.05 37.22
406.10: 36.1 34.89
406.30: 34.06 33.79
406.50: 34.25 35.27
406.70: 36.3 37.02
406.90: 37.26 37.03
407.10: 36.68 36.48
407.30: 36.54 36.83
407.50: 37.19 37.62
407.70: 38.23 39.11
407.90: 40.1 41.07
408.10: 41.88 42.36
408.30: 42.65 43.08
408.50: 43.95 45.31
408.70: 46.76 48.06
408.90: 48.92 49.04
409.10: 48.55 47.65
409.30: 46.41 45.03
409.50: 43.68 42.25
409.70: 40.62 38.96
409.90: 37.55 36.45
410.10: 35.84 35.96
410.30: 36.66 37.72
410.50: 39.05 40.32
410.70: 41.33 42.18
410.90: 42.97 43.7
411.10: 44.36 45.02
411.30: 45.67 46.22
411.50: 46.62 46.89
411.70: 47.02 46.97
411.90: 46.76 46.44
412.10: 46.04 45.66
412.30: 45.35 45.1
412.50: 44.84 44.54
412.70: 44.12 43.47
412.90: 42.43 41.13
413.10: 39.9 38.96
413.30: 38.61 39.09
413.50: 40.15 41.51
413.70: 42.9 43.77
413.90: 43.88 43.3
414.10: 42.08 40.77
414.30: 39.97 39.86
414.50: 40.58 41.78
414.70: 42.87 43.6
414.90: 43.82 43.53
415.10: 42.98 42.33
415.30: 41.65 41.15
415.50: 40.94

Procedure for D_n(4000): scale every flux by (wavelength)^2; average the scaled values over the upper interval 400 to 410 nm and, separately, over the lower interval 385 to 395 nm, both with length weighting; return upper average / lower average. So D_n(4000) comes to 2.07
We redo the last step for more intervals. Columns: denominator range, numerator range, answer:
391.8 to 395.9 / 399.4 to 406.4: 2.04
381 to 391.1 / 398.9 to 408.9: 2.23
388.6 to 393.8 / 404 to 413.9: 2.03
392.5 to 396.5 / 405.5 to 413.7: 2.25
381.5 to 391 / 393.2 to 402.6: 1.66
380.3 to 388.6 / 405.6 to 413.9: 2.58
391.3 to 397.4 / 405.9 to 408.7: 2.07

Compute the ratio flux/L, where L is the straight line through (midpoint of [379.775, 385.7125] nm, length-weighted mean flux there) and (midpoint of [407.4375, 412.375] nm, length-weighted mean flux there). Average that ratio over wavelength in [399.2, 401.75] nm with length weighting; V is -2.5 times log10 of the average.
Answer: -0.153 mag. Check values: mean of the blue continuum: 18.5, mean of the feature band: 39.7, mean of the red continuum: 43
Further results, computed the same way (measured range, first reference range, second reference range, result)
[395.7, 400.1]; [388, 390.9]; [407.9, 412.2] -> 0.15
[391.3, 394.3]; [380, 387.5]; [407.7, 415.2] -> 0.40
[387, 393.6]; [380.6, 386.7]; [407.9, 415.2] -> 0.08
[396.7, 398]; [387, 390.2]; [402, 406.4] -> 0.48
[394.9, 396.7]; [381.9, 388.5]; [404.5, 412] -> 0.18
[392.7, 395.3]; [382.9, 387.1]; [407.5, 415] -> 0.38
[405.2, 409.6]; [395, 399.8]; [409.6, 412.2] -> -0.05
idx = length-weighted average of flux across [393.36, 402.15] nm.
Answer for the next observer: 29.3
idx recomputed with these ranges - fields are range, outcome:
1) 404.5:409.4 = 39.7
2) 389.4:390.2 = 26.4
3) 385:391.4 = 21.9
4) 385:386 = 17.8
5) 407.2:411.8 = 42.3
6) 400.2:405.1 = 39.6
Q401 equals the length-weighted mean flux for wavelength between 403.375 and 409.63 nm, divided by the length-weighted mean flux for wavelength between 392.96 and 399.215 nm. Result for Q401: 1.72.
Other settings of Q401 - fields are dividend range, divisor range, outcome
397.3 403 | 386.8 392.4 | 1.61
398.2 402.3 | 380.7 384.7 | 2.39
